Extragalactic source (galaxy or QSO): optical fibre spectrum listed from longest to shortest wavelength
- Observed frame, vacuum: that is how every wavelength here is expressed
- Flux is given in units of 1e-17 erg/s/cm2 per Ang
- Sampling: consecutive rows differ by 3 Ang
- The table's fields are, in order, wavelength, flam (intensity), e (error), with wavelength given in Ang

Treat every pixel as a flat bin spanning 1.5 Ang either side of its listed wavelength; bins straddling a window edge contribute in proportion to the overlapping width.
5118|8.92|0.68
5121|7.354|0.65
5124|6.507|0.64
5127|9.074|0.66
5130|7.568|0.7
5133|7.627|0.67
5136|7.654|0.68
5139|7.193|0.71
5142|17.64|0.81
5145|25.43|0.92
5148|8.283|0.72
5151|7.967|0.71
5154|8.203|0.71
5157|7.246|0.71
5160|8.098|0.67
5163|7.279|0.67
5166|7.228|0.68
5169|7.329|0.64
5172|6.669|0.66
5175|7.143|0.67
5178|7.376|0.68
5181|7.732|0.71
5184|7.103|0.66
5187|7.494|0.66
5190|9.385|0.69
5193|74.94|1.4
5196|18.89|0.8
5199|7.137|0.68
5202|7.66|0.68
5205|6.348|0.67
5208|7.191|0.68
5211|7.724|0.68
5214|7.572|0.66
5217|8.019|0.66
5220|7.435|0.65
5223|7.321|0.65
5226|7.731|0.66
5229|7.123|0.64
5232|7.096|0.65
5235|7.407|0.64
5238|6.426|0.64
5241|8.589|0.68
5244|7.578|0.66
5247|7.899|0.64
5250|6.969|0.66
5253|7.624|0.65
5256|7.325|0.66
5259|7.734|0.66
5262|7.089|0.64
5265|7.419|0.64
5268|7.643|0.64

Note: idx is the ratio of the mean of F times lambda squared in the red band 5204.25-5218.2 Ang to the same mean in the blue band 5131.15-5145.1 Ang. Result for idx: 0.65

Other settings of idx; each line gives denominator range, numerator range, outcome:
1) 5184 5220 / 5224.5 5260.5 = 0.54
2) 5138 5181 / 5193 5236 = 1.13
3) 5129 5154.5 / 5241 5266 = 0.71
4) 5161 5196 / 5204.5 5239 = 0.54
